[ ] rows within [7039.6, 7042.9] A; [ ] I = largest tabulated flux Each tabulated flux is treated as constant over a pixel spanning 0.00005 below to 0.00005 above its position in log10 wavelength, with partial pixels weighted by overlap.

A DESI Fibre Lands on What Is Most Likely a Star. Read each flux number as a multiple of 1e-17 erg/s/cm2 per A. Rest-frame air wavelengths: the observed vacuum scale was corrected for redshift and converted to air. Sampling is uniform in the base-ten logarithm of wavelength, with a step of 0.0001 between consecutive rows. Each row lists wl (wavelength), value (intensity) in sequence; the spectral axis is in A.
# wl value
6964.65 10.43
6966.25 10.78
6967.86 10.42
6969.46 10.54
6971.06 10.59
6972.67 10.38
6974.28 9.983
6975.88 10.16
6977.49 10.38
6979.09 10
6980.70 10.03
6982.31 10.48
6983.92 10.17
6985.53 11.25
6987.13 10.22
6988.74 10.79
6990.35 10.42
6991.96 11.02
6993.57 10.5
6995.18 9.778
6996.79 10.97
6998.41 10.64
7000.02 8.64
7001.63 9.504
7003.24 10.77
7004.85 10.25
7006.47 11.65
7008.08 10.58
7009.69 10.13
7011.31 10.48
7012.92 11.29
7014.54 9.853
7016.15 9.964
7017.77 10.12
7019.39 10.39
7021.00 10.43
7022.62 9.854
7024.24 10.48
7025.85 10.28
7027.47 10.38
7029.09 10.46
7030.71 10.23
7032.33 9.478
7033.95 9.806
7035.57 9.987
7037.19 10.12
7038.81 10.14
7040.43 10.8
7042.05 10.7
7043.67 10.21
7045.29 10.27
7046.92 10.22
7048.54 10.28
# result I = 10.8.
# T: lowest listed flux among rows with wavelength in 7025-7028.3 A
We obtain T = 10.28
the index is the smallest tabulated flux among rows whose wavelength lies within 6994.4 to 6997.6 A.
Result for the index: 9.778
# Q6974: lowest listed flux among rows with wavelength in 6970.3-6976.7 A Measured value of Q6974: 9.983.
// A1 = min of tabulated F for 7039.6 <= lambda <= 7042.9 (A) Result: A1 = 10.7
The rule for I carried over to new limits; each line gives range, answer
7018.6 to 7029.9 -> 10.48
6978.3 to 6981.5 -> 10.03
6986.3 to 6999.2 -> 11.02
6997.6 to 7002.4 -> 10.64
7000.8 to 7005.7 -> 10.77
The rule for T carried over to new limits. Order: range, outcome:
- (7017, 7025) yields 9.854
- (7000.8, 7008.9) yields 9.504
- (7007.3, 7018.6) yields 9.853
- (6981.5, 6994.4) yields 10.17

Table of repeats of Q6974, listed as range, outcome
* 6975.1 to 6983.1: 10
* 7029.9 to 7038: 9.478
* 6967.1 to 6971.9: 10.42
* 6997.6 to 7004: 8.64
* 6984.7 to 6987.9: 10.22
